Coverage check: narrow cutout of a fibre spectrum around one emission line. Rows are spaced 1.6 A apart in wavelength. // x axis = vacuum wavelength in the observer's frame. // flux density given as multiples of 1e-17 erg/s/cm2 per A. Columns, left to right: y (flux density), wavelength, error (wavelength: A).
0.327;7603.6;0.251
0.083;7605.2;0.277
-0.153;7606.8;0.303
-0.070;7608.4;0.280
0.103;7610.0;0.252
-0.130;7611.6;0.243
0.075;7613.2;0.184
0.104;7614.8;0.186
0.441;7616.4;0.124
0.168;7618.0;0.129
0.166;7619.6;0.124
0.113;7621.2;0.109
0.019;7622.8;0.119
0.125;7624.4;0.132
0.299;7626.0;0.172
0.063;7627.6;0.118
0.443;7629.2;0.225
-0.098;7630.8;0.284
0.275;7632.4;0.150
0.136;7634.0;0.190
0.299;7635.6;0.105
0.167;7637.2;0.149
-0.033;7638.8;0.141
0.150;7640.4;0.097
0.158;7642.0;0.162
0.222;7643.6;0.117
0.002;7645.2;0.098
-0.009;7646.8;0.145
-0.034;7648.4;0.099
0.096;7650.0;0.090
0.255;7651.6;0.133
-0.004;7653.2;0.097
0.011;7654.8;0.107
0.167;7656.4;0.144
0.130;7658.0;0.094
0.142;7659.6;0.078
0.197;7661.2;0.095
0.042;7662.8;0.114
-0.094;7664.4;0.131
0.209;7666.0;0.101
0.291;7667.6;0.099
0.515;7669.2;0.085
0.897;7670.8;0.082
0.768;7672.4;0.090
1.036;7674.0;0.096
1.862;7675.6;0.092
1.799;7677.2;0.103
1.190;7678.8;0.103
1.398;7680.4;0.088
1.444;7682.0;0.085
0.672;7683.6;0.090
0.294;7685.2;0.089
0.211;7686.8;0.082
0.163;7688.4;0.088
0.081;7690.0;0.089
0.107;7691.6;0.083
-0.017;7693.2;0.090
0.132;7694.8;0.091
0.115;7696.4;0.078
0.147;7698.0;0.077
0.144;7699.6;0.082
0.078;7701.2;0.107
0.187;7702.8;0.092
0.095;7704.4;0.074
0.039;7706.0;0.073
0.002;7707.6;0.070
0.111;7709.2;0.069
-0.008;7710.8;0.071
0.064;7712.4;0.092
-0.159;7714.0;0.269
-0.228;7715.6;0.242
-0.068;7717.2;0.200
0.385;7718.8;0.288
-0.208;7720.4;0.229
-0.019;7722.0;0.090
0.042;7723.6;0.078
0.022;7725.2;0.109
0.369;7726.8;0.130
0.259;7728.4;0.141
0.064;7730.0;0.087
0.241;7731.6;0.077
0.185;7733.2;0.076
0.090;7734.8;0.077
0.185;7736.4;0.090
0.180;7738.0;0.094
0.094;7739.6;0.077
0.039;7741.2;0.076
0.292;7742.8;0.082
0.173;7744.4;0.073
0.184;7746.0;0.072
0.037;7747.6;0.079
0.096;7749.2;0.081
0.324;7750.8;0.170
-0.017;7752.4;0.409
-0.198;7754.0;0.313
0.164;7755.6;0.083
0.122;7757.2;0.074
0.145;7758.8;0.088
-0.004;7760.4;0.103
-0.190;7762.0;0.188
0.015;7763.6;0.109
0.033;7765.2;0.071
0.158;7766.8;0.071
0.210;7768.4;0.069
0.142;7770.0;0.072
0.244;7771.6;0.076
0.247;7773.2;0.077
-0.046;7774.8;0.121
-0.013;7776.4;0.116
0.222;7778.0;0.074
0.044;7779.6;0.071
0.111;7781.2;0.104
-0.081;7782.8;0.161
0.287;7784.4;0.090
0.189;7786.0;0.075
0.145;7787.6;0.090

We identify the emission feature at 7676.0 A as [O II]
